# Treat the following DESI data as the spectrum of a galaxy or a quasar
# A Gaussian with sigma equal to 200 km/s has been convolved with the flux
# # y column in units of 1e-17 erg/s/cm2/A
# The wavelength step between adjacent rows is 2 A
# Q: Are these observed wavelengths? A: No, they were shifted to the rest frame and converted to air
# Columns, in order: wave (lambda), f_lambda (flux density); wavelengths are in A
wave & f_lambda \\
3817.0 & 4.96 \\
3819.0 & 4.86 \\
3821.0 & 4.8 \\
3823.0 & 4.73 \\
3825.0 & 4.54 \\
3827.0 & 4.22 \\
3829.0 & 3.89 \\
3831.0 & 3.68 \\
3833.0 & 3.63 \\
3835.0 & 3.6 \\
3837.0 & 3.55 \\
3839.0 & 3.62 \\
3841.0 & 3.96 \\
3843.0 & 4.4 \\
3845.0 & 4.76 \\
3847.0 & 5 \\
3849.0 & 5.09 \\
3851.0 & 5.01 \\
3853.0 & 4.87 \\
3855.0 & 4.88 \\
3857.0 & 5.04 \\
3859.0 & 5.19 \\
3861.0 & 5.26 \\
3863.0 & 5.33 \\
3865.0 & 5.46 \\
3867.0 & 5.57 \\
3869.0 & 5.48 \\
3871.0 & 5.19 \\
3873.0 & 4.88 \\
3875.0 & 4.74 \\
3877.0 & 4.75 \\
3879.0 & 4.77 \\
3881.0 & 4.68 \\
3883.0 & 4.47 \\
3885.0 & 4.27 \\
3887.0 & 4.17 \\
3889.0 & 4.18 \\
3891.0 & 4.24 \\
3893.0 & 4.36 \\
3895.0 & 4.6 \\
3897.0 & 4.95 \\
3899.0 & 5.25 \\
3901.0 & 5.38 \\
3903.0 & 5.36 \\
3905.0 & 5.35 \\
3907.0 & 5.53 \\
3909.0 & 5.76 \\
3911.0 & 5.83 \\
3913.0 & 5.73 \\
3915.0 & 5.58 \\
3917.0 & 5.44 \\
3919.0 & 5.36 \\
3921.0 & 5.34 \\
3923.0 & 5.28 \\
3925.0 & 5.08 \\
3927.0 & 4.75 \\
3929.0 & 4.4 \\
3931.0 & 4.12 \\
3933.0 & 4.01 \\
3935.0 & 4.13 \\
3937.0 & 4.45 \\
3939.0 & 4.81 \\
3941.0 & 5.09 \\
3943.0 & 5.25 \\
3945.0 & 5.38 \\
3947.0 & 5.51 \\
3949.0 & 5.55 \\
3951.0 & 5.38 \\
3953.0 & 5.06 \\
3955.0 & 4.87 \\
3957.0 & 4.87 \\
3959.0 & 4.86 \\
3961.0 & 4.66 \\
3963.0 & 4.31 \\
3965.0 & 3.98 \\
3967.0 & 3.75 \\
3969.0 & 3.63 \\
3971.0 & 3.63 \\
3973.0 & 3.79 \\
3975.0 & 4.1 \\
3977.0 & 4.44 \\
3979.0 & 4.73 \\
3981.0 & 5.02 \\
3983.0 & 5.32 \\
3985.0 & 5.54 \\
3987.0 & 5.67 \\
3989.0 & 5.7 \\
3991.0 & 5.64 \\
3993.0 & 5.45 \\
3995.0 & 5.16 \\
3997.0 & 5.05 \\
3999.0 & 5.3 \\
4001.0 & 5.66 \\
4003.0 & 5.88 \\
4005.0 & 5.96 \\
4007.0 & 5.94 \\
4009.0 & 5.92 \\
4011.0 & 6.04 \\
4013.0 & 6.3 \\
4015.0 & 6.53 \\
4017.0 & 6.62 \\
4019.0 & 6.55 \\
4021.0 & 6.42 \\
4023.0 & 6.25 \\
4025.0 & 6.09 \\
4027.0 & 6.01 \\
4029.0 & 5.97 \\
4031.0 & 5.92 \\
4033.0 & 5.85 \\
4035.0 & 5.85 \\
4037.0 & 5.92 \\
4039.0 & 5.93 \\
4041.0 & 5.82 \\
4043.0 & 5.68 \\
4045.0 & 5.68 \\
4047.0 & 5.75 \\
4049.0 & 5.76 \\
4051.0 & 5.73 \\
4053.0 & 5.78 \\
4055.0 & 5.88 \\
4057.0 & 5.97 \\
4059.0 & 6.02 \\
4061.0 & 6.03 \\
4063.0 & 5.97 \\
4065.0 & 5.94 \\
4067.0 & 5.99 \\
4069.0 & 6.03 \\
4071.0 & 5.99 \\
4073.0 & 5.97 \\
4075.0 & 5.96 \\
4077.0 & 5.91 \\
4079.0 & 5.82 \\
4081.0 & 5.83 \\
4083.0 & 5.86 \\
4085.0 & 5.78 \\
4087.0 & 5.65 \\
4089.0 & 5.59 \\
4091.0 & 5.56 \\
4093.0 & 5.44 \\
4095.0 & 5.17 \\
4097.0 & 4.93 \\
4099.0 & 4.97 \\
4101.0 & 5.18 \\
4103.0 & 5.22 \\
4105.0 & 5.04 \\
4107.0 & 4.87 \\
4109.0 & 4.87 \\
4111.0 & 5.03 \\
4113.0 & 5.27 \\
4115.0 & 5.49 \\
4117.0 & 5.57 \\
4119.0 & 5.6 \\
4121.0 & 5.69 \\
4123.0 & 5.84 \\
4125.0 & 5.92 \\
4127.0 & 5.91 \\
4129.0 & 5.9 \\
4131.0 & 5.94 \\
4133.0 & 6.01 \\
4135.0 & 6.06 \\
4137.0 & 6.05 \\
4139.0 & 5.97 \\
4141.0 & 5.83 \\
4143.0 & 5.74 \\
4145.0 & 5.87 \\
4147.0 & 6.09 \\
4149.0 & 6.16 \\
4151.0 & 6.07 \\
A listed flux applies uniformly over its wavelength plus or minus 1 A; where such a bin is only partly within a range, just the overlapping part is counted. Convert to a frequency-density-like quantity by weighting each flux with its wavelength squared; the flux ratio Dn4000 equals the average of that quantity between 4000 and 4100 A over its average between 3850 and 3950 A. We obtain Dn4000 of 1.27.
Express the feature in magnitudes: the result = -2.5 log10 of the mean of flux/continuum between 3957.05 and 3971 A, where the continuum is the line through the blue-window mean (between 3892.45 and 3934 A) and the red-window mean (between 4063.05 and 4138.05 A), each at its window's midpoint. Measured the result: 0.24 mag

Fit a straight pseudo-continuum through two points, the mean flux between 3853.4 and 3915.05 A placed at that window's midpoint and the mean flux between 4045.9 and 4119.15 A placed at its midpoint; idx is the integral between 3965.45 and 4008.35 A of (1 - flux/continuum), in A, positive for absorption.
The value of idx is 2.6 A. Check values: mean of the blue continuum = 5.03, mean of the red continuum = 5.61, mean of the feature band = 5.01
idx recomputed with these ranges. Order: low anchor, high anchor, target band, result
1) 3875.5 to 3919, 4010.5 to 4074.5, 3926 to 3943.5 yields 2.4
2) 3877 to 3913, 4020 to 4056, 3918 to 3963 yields 2.8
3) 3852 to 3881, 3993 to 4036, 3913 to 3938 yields 2.6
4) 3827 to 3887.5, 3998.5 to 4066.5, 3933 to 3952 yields 1.0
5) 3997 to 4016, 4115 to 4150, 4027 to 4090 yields 0.3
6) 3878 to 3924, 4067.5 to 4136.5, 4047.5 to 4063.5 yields -1.2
